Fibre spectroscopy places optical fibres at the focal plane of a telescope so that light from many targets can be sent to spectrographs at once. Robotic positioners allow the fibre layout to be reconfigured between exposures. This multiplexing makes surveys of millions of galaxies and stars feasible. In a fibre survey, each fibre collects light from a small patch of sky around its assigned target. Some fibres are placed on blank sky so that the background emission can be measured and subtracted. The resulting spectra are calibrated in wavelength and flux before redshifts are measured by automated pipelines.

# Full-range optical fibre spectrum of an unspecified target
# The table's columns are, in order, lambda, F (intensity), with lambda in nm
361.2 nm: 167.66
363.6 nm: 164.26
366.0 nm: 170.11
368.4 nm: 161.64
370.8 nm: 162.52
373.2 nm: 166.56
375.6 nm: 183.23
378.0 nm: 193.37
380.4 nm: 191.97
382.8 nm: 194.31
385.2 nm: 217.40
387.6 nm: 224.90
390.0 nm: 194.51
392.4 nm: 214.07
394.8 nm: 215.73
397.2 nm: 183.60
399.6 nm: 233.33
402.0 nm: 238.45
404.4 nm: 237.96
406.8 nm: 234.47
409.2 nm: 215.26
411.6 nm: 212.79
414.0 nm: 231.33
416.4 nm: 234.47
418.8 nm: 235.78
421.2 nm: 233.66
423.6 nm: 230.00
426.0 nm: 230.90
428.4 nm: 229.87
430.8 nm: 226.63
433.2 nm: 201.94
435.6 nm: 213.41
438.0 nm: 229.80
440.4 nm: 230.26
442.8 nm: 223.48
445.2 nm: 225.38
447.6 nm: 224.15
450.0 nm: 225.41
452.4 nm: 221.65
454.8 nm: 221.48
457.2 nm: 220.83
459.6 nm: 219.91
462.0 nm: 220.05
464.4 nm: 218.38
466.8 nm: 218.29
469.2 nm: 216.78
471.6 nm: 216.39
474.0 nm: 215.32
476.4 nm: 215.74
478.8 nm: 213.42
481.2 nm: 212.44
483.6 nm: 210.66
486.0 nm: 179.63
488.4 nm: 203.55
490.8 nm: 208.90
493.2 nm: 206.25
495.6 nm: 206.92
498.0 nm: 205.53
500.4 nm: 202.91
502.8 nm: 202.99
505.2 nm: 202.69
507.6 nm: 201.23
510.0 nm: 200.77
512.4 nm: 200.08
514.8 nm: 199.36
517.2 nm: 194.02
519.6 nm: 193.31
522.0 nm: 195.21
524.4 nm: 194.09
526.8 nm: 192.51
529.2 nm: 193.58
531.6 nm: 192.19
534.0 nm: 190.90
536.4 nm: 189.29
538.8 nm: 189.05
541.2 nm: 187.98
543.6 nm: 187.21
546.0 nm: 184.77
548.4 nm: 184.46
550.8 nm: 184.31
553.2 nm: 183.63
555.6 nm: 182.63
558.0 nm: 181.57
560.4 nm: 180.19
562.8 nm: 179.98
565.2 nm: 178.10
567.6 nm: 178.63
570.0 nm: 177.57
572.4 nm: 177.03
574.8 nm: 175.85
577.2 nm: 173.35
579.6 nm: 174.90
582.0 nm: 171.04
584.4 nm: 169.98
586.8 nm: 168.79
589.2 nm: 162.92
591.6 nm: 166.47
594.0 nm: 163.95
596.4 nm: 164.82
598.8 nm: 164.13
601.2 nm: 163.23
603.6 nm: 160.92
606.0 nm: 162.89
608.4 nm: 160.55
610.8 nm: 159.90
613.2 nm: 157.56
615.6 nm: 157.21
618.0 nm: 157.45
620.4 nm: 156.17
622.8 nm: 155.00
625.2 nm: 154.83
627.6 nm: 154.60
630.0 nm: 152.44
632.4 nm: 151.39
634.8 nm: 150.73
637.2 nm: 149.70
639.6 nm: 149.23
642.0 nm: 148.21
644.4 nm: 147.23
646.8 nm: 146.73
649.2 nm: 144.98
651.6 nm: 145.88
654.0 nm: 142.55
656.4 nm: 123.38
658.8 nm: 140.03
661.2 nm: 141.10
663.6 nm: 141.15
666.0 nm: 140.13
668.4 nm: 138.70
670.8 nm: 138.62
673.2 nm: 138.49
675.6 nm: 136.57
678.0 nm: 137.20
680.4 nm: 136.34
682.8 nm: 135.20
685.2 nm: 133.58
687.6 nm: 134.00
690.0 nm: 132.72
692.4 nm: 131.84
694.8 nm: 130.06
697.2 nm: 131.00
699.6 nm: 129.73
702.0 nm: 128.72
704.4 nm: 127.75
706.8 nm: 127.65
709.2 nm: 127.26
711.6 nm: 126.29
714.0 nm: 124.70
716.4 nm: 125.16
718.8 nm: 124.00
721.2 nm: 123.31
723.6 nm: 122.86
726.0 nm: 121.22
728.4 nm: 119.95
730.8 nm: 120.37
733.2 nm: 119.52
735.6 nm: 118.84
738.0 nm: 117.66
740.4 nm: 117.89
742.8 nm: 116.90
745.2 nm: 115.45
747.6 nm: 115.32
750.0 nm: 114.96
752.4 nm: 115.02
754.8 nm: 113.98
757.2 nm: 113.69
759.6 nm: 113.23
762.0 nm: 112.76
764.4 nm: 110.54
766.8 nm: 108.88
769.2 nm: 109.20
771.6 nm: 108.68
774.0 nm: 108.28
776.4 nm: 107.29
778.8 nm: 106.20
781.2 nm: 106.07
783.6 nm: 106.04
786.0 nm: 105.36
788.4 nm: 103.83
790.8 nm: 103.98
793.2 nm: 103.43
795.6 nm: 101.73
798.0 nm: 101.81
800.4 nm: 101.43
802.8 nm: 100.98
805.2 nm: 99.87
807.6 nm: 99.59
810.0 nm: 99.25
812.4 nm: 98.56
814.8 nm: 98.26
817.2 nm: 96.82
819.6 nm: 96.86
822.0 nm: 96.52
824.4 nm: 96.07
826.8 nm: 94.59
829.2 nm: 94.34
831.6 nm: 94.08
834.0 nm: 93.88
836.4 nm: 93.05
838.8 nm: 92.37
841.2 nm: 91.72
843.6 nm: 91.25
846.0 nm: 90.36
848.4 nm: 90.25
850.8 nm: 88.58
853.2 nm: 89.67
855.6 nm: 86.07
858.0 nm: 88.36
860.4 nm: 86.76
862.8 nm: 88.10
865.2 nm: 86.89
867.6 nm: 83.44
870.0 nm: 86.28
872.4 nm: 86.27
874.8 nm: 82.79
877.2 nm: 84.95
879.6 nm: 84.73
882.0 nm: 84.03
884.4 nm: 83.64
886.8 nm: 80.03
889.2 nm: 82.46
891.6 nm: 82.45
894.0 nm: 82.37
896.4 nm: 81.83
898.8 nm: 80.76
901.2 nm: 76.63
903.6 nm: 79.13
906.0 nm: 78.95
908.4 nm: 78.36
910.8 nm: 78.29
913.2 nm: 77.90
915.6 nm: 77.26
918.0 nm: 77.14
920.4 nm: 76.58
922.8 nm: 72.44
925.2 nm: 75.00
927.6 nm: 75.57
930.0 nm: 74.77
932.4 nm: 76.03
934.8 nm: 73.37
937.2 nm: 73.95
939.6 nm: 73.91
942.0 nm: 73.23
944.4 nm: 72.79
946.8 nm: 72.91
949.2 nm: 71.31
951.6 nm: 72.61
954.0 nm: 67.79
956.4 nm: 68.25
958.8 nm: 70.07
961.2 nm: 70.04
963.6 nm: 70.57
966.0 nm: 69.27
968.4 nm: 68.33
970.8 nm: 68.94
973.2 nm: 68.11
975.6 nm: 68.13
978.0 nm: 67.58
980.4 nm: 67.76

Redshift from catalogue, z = 0.000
